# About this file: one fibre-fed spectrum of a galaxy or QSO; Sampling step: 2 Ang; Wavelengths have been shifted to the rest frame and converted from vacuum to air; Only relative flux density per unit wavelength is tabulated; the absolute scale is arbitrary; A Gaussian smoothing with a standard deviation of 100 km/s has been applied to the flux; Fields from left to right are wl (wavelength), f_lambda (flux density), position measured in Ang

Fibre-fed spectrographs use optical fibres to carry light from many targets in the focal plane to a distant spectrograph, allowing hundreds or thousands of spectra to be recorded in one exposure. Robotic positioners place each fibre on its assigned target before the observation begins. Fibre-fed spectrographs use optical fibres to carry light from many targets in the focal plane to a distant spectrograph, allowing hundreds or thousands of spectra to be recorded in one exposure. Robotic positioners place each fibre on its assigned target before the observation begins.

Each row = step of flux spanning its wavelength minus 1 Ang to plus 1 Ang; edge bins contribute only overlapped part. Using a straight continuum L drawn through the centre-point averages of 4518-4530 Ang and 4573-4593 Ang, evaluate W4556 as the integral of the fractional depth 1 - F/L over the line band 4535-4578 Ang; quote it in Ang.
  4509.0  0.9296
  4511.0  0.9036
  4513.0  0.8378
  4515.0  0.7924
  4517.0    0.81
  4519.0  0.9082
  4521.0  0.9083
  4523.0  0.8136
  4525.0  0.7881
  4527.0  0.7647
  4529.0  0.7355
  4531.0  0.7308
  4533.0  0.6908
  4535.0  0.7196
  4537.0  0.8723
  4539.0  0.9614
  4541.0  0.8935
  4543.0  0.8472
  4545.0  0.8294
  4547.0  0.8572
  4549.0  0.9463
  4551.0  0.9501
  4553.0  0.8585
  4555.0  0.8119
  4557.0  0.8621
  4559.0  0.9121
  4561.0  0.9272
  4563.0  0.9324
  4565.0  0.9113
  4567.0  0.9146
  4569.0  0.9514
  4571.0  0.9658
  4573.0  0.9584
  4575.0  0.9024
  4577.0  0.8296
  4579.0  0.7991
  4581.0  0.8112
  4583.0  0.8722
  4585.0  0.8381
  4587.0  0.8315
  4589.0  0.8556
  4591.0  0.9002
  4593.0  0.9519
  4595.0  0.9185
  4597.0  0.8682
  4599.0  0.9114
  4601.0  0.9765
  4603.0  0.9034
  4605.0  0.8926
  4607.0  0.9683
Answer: -2.8 Ang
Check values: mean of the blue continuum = 0.82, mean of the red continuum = 0.86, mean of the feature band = 0.896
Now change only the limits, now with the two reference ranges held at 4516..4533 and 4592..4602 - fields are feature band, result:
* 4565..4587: 0.1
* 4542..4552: -0.6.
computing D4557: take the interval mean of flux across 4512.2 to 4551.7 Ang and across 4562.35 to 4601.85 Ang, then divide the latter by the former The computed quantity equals 1.08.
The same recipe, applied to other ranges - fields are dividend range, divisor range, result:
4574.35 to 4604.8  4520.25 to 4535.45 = 1.14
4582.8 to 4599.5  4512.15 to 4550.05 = 1.07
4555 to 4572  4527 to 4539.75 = 1.17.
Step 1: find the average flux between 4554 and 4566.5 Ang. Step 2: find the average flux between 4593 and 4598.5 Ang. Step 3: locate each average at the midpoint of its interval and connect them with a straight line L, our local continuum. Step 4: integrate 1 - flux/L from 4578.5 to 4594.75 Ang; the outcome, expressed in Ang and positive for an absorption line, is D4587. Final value 0.7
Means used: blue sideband 0.894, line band 0.862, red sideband 0.906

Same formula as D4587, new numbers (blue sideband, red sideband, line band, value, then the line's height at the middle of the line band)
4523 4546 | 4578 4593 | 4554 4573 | -1.9 Ang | 0.831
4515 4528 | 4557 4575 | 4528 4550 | 1.1 Ang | 0.868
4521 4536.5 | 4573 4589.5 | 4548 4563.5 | -1.8 Ang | 0.807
